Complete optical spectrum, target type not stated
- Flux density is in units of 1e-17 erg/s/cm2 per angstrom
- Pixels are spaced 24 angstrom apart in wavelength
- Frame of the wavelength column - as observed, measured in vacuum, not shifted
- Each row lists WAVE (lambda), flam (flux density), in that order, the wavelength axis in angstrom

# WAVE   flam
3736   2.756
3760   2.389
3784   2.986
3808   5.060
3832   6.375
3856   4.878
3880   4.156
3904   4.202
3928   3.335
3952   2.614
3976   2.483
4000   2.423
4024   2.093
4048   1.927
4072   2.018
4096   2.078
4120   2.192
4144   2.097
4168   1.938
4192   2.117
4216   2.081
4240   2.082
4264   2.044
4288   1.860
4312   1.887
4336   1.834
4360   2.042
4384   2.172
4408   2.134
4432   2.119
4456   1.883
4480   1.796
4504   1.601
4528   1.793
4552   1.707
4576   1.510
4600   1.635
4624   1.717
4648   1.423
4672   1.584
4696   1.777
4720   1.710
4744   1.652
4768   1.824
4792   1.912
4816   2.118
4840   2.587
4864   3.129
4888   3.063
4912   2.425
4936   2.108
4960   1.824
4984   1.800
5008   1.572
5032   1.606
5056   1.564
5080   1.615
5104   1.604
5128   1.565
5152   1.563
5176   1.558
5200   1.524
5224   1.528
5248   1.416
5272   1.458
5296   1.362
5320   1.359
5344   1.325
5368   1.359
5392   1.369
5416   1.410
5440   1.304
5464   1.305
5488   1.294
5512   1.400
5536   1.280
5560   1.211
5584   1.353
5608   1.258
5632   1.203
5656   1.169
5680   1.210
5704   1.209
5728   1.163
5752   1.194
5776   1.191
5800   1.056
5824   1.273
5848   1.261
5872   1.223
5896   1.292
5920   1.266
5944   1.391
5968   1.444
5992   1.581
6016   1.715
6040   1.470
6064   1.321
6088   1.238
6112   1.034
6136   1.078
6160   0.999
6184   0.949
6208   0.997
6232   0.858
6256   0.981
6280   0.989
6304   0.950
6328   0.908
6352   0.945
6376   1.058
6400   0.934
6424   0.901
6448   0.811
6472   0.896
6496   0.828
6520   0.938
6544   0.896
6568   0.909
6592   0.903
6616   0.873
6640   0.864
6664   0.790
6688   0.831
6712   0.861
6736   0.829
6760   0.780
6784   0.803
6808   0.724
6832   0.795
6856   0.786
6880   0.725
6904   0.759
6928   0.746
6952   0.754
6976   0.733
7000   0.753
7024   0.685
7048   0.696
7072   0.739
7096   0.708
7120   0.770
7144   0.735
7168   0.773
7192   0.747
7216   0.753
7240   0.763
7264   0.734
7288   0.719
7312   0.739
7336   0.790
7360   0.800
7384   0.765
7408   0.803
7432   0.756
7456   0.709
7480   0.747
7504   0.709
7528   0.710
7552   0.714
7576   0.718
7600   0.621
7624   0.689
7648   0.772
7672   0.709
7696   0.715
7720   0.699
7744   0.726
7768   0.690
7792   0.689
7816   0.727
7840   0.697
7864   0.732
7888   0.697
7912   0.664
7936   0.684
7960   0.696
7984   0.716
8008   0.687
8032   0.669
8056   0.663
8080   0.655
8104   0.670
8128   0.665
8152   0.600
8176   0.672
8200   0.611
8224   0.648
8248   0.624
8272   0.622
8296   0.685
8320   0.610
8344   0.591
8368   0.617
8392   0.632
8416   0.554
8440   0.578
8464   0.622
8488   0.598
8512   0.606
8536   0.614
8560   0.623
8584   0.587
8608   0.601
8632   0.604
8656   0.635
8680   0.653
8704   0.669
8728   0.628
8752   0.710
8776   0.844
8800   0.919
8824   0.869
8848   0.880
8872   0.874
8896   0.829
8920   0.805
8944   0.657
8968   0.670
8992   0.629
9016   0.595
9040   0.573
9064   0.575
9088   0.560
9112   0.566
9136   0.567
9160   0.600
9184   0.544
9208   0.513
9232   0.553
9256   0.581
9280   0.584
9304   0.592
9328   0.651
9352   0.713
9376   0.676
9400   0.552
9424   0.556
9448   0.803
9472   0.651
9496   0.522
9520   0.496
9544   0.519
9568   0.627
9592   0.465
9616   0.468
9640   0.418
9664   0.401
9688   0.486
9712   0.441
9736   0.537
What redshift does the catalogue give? 2.15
